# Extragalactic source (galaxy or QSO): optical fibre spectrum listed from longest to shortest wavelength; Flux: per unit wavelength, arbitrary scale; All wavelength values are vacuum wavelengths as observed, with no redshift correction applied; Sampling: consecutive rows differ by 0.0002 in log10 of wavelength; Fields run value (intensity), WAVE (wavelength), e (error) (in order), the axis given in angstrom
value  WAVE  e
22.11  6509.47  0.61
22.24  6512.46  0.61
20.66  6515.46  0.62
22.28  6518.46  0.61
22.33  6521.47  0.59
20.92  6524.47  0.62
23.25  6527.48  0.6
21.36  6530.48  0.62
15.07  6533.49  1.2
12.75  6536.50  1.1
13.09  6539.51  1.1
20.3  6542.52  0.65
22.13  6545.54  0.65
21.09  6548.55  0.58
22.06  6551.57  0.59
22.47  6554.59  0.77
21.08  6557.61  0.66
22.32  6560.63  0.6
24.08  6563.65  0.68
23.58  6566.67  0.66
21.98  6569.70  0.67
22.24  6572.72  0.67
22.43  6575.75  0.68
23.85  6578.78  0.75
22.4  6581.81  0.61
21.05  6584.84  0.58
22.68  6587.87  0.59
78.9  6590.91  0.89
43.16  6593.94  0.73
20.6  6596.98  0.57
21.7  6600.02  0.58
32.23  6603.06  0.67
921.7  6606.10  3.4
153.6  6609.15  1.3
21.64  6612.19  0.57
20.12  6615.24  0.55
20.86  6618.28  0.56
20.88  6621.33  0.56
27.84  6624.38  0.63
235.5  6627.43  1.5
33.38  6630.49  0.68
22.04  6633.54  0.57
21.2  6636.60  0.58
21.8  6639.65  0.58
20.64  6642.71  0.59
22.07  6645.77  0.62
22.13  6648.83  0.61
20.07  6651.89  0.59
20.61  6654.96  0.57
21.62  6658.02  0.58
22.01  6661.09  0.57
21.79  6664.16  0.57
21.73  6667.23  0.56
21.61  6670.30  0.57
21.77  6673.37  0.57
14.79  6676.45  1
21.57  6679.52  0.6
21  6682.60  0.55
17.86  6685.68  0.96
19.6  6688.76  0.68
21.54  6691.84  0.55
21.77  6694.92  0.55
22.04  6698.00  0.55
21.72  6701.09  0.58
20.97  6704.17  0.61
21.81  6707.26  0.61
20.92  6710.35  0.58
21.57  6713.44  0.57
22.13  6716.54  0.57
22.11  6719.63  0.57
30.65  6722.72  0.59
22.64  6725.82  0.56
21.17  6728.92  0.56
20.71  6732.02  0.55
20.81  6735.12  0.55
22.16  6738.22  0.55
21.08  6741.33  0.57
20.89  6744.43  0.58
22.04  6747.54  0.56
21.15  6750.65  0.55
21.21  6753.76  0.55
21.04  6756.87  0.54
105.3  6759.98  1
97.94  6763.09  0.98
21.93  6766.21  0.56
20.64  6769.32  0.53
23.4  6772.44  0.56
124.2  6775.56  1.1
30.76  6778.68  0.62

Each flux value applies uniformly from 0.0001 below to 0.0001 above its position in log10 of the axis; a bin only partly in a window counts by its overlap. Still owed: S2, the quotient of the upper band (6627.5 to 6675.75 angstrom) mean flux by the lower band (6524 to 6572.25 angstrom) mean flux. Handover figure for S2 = 1.39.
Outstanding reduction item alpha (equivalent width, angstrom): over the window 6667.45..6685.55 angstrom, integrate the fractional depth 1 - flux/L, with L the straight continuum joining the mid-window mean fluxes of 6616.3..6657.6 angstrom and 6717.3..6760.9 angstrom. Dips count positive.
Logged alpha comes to 7.4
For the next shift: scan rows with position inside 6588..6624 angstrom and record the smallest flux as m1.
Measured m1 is 20.12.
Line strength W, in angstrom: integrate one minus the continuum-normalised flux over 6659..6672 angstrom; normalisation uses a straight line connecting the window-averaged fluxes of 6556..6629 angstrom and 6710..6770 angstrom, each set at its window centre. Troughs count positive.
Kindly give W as 7.8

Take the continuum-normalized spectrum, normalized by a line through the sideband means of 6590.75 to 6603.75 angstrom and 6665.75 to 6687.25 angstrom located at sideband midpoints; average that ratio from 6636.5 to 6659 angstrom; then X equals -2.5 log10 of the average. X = 0.20 mag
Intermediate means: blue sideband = 35.6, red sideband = 20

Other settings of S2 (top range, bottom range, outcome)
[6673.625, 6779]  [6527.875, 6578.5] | 1.42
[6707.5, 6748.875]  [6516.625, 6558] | 1.11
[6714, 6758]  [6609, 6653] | 0.52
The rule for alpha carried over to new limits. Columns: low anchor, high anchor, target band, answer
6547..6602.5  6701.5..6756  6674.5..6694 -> 3.2 angstrom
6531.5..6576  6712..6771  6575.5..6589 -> -0.4 angstrom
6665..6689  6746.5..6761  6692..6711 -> 2.7 angstrom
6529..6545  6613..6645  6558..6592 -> 1.5 angstrom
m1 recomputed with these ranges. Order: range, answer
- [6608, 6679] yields 14.79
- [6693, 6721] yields 20.92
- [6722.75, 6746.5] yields 20.71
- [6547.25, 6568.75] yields 21.08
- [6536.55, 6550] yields 13.09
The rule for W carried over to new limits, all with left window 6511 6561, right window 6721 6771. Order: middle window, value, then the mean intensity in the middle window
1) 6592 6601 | -2.9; 31.3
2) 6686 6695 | 2.6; 20.4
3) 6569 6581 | -0.1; 22.7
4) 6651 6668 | 3.6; 21.3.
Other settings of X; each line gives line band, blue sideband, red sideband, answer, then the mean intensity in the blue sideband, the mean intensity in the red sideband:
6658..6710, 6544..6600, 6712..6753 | 0.13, 26.4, 22.2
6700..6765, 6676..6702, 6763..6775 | 0.10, 20.4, 40.9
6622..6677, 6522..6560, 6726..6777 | -0.21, 19.8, 37.3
